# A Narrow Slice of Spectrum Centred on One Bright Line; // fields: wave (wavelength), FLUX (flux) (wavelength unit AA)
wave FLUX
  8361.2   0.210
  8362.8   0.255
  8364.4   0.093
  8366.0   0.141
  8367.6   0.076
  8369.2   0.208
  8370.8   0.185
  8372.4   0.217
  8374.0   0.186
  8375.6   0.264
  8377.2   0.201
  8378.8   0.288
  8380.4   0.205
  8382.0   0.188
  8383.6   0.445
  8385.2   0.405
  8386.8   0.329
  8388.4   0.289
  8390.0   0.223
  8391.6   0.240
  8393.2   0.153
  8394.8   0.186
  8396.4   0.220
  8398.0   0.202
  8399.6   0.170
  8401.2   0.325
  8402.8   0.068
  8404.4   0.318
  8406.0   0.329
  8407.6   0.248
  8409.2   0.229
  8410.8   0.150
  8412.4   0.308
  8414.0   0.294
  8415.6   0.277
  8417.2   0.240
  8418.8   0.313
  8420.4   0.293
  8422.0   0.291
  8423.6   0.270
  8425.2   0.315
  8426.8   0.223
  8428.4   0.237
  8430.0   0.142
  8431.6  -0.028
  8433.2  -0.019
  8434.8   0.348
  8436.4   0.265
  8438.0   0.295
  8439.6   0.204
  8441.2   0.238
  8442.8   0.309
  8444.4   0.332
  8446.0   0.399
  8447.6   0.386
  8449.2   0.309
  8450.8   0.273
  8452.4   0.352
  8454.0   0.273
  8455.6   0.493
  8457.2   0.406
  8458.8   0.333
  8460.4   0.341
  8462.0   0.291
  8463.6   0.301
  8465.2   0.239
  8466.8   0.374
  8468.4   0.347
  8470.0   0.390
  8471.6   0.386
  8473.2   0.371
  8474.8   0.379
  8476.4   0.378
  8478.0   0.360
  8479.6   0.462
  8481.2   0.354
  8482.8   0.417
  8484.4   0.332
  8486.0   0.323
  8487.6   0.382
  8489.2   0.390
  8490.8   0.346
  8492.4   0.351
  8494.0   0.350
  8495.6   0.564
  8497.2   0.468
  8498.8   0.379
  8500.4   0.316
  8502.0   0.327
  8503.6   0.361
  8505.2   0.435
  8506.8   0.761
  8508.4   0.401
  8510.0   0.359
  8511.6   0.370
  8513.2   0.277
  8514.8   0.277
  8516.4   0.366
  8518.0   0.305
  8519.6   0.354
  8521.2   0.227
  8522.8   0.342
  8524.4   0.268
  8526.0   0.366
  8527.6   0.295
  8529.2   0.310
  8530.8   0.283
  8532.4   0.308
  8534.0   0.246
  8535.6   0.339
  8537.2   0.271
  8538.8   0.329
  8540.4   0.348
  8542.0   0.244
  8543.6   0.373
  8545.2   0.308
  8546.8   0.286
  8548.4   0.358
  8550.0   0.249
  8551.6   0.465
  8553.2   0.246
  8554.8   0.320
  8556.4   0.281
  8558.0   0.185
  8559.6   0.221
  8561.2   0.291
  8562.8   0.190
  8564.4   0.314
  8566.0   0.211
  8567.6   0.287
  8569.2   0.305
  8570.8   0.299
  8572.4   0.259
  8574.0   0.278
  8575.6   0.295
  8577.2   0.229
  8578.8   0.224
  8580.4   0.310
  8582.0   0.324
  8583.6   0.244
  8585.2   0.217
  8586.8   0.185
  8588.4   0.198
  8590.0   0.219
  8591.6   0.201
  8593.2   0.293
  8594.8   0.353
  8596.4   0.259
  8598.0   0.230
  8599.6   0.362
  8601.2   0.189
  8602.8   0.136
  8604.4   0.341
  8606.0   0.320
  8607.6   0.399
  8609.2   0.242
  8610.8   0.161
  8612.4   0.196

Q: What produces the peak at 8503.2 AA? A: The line Mg II 2798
